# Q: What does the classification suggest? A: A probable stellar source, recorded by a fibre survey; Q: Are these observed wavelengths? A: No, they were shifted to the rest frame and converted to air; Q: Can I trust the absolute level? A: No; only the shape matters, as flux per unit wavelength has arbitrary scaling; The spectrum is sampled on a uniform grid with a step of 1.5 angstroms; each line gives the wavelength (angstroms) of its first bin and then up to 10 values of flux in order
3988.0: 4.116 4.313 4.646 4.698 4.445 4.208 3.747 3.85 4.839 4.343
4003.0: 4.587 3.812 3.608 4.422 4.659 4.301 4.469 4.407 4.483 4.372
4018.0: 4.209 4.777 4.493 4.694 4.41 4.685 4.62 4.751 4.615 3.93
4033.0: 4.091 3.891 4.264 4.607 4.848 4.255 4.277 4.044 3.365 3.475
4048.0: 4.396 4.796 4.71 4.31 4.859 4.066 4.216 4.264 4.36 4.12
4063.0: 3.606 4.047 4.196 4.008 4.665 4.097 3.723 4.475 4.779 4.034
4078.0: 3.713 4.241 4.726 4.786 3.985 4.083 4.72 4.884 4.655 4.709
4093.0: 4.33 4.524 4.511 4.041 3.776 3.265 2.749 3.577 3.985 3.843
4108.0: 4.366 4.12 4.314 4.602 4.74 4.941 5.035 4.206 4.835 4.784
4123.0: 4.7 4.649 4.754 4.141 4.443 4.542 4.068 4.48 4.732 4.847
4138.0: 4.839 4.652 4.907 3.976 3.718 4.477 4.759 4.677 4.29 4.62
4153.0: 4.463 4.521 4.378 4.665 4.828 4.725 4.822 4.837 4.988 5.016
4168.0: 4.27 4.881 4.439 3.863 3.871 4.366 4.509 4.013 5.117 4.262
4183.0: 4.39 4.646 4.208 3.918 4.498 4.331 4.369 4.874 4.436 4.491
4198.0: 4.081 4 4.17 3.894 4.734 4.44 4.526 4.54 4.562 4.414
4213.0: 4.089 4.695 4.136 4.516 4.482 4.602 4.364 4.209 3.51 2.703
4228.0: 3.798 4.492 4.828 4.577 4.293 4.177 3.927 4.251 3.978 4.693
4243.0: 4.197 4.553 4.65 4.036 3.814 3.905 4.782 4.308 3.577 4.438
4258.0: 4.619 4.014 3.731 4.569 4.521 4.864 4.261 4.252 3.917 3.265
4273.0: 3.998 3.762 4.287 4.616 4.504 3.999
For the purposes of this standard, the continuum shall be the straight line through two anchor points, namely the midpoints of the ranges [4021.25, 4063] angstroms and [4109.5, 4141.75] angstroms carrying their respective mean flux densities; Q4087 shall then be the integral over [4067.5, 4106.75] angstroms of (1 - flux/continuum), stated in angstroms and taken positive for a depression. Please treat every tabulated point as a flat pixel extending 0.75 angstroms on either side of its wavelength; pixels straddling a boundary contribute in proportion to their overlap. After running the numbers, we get 2.5 angstroms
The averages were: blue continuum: 4.32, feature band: 4.19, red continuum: 4.62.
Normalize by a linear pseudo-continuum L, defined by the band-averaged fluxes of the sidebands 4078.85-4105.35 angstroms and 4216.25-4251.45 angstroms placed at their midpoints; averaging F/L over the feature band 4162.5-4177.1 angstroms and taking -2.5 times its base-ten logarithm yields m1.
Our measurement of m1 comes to -0.08 mag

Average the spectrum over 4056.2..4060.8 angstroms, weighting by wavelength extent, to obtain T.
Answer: 4.28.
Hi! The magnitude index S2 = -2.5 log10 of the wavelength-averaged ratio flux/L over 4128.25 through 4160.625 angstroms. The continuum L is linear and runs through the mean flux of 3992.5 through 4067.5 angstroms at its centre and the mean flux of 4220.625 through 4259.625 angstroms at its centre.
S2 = -0.07 mag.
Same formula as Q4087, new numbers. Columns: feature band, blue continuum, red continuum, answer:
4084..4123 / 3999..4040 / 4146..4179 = 1.58 angstroms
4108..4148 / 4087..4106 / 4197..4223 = -3.52 angstroms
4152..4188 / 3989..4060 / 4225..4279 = -2.23 angstroms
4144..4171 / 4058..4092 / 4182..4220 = -1.72 angstroms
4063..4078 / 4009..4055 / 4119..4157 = 0.91 angstroms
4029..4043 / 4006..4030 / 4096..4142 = 0.49 angstroms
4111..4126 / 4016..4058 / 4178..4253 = -1.28 angstroms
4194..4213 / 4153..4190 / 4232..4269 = 0.24 angstroms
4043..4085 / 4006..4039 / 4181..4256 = 1.70 angstroms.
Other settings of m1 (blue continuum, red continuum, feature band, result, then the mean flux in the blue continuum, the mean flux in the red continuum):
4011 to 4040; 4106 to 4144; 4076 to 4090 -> 0.03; 4.45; 4.53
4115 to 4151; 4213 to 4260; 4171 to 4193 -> 0.02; 4.56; 4.23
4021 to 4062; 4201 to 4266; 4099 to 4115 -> 0.09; 4.33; 4.28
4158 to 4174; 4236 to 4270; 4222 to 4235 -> 0.08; 4.63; 4.26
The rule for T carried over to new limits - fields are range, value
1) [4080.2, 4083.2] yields 4.75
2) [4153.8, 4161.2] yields 4.62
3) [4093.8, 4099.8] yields 4.2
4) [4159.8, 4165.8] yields 4.85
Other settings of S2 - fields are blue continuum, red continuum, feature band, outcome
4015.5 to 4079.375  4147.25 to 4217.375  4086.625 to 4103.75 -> 0.051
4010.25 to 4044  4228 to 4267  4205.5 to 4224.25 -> -0.027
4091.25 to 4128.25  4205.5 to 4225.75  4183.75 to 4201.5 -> 0.002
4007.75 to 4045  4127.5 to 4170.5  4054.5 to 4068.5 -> 0.084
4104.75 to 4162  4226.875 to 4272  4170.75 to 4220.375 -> 0.002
